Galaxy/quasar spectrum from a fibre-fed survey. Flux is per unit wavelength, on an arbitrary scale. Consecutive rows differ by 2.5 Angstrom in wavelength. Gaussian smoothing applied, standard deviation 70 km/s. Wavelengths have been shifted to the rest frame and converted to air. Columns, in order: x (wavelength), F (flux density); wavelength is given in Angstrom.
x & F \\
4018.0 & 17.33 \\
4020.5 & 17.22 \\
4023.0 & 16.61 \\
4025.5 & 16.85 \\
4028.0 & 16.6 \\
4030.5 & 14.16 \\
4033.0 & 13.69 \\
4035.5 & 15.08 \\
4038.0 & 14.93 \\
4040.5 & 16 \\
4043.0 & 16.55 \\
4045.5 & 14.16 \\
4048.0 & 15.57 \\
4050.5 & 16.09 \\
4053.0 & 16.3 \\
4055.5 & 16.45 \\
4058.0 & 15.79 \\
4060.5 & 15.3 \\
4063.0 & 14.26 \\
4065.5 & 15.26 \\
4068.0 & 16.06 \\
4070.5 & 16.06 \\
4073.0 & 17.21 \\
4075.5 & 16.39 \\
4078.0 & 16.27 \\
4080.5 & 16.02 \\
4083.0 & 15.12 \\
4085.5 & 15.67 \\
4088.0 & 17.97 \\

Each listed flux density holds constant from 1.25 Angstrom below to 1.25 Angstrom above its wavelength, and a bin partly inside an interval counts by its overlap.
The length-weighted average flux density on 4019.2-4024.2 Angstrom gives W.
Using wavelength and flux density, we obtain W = 16.9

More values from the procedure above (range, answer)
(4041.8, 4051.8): 15.6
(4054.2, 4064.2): 15.5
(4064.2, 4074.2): 16.1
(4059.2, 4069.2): 15.2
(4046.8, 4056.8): 16.1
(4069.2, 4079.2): 16.5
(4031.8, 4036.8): 14.4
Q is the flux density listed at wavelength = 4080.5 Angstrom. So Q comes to 16.02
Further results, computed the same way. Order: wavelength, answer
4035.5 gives 15.08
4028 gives 16.6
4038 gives 14.93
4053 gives 16.3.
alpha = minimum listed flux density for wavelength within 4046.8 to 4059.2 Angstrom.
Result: 15.57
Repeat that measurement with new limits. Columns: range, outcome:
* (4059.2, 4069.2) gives 14.26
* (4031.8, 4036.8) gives 13.69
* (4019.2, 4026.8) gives 16.61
